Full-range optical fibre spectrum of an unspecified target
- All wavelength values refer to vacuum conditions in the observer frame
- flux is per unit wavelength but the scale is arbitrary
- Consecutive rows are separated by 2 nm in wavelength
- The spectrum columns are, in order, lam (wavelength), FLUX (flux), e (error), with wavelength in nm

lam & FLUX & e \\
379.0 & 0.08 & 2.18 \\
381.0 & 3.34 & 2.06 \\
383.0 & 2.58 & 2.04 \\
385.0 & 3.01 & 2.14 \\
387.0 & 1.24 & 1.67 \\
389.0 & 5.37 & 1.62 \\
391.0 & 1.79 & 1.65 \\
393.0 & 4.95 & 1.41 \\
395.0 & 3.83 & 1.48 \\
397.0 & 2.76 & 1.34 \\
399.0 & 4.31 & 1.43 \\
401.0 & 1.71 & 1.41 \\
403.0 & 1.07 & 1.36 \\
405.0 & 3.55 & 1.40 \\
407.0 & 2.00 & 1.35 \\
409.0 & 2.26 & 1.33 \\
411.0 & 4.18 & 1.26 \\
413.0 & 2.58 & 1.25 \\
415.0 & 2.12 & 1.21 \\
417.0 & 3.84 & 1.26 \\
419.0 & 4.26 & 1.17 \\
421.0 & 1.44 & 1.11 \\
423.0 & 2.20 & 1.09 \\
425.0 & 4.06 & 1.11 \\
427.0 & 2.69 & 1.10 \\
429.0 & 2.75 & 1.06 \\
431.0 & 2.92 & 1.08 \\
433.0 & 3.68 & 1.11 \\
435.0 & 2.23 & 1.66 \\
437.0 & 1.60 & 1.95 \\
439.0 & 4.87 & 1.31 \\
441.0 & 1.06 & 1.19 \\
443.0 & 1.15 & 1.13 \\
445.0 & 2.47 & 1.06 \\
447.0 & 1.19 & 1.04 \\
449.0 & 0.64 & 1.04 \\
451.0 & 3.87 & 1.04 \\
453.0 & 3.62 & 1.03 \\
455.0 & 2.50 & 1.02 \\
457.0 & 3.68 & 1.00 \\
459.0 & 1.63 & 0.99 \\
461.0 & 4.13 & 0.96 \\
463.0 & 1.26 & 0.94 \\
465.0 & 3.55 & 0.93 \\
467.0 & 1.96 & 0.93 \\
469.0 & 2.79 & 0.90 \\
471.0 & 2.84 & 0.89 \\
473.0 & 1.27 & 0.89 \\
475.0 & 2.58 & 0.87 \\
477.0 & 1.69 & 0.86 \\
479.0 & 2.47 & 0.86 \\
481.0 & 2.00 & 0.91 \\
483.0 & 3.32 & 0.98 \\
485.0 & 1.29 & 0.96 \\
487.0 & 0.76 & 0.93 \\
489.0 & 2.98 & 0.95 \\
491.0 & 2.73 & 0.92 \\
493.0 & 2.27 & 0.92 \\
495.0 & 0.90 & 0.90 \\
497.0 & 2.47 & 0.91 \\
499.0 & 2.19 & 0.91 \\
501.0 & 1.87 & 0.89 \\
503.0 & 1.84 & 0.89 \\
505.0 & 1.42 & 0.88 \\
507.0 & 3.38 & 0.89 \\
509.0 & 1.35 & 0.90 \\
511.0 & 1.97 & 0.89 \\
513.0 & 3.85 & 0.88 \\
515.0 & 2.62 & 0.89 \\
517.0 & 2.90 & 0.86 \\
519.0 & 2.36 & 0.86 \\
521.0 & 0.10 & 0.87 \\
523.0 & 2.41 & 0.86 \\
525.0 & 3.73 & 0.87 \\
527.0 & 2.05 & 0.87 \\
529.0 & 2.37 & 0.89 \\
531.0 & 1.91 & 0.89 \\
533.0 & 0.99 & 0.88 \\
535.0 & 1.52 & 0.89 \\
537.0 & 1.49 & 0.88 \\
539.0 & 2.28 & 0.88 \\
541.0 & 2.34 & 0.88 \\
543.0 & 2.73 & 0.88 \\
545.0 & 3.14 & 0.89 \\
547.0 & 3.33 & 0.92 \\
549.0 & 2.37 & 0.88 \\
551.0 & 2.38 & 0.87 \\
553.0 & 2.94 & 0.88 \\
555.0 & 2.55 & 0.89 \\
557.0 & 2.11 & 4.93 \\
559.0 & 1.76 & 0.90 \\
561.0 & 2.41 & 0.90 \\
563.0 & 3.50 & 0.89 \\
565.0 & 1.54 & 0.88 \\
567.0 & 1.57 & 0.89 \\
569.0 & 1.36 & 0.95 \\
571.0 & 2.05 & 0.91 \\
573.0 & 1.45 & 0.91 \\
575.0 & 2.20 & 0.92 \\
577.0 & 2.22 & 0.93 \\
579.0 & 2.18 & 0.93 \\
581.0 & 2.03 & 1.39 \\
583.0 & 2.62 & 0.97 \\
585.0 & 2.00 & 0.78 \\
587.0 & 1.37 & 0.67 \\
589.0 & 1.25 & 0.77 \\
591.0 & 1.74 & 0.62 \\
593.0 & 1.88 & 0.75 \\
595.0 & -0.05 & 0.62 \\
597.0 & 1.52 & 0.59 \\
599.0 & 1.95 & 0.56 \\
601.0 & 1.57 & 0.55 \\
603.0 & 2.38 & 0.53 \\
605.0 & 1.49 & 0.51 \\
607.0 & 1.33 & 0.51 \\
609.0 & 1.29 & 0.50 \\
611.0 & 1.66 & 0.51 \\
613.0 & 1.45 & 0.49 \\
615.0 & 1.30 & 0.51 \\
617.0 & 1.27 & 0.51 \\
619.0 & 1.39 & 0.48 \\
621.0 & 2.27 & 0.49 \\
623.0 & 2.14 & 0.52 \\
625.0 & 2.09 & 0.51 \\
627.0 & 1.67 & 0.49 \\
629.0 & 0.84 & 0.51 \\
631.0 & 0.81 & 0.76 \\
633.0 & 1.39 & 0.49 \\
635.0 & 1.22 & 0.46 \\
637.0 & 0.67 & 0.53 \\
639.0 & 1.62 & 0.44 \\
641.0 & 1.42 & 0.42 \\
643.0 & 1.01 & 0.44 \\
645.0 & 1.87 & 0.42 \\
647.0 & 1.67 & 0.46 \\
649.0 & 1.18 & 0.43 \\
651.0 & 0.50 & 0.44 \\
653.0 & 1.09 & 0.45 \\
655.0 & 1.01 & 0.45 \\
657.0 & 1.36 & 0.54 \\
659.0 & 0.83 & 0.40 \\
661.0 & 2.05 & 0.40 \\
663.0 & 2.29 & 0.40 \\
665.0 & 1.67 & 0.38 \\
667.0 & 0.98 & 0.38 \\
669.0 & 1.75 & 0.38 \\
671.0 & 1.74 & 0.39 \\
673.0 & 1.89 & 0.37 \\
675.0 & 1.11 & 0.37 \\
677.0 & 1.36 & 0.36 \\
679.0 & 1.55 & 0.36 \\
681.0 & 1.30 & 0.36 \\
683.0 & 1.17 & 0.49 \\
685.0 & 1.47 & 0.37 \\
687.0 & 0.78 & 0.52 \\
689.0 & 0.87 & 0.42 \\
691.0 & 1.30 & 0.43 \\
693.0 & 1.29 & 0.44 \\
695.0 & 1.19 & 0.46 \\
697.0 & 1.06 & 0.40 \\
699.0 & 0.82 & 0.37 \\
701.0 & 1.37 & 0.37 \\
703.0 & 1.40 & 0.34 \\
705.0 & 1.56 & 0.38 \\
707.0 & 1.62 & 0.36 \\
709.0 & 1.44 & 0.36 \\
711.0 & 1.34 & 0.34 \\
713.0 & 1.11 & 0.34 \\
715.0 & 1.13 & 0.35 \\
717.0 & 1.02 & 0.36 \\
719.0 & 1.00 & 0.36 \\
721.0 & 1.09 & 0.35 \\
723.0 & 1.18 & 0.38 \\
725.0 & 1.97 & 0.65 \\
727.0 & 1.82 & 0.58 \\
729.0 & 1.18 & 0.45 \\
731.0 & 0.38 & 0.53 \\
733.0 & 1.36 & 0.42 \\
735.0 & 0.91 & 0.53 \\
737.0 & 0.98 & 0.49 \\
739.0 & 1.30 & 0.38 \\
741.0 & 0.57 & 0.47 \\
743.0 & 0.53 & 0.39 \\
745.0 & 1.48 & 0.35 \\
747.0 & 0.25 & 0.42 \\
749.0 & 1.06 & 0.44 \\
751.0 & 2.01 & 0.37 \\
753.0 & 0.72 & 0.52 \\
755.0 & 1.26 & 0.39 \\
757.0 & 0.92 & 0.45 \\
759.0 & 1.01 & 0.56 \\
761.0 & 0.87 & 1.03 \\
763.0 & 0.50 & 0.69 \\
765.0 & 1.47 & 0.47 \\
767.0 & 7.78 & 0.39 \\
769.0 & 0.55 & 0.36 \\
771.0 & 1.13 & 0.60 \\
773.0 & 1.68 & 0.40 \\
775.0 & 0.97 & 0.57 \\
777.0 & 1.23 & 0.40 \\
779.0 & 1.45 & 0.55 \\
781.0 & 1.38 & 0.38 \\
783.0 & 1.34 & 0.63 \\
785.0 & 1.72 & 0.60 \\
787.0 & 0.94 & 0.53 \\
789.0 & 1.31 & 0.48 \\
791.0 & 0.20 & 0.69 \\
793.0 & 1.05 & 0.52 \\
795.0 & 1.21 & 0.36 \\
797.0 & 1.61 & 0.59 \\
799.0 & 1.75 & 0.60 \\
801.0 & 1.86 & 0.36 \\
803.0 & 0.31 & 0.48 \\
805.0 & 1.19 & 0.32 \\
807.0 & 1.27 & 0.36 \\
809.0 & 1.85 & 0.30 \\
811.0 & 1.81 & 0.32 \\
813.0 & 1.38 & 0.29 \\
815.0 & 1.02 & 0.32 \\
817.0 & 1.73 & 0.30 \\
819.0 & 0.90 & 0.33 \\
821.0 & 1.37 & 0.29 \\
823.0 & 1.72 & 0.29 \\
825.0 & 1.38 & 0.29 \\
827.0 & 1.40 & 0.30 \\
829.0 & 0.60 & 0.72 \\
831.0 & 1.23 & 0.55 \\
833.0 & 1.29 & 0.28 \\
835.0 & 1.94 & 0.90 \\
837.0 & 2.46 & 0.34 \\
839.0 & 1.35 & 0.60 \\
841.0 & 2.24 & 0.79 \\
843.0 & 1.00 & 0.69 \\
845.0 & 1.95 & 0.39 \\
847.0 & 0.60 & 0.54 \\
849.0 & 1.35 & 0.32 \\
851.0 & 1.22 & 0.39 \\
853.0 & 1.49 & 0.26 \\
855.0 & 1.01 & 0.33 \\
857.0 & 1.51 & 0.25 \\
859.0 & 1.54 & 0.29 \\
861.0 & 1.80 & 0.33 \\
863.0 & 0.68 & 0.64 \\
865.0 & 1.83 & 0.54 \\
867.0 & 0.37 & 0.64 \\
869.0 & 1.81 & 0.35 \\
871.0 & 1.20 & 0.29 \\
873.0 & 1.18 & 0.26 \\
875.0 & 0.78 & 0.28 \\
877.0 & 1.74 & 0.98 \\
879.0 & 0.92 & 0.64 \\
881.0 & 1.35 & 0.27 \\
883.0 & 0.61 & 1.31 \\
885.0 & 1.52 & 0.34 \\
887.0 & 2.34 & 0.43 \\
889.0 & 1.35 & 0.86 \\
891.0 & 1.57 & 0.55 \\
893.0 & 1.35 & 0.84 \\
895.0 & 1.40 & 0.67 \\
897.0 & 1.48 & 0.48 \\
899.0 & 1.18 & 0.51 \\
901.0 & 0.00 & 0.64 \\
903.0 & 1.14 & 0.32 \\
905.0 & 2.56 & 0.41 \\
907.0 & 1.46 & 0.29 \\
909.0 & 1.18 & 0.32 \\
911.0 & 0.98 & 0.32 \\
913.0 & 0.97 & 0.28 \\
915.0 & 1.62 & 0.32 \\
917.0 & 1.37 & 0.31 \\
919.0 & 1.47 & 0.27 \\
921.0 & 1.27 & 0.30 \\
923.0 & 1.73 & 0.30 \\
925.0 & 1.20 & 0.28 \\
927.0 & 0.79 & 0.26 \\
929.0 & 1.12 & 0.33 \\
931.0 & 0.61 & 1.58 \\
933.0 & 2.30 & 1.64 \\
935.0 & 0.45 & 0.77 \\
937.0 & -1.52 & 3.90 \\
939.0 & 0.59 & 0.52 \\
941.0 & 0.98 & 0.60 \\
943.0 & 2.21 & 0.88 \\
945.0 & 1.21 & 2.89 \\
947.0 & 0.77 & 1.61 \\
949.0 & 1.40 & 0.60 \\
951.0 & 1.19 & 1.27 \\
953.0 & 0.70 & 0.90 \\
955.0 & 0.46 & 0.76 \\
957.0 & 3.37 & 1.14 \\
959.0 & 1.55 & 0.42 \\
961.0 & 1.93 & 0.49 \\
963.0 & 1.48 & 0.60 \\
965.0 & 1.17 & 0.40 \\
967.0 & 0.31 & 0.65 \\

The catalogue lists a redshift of 1.06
